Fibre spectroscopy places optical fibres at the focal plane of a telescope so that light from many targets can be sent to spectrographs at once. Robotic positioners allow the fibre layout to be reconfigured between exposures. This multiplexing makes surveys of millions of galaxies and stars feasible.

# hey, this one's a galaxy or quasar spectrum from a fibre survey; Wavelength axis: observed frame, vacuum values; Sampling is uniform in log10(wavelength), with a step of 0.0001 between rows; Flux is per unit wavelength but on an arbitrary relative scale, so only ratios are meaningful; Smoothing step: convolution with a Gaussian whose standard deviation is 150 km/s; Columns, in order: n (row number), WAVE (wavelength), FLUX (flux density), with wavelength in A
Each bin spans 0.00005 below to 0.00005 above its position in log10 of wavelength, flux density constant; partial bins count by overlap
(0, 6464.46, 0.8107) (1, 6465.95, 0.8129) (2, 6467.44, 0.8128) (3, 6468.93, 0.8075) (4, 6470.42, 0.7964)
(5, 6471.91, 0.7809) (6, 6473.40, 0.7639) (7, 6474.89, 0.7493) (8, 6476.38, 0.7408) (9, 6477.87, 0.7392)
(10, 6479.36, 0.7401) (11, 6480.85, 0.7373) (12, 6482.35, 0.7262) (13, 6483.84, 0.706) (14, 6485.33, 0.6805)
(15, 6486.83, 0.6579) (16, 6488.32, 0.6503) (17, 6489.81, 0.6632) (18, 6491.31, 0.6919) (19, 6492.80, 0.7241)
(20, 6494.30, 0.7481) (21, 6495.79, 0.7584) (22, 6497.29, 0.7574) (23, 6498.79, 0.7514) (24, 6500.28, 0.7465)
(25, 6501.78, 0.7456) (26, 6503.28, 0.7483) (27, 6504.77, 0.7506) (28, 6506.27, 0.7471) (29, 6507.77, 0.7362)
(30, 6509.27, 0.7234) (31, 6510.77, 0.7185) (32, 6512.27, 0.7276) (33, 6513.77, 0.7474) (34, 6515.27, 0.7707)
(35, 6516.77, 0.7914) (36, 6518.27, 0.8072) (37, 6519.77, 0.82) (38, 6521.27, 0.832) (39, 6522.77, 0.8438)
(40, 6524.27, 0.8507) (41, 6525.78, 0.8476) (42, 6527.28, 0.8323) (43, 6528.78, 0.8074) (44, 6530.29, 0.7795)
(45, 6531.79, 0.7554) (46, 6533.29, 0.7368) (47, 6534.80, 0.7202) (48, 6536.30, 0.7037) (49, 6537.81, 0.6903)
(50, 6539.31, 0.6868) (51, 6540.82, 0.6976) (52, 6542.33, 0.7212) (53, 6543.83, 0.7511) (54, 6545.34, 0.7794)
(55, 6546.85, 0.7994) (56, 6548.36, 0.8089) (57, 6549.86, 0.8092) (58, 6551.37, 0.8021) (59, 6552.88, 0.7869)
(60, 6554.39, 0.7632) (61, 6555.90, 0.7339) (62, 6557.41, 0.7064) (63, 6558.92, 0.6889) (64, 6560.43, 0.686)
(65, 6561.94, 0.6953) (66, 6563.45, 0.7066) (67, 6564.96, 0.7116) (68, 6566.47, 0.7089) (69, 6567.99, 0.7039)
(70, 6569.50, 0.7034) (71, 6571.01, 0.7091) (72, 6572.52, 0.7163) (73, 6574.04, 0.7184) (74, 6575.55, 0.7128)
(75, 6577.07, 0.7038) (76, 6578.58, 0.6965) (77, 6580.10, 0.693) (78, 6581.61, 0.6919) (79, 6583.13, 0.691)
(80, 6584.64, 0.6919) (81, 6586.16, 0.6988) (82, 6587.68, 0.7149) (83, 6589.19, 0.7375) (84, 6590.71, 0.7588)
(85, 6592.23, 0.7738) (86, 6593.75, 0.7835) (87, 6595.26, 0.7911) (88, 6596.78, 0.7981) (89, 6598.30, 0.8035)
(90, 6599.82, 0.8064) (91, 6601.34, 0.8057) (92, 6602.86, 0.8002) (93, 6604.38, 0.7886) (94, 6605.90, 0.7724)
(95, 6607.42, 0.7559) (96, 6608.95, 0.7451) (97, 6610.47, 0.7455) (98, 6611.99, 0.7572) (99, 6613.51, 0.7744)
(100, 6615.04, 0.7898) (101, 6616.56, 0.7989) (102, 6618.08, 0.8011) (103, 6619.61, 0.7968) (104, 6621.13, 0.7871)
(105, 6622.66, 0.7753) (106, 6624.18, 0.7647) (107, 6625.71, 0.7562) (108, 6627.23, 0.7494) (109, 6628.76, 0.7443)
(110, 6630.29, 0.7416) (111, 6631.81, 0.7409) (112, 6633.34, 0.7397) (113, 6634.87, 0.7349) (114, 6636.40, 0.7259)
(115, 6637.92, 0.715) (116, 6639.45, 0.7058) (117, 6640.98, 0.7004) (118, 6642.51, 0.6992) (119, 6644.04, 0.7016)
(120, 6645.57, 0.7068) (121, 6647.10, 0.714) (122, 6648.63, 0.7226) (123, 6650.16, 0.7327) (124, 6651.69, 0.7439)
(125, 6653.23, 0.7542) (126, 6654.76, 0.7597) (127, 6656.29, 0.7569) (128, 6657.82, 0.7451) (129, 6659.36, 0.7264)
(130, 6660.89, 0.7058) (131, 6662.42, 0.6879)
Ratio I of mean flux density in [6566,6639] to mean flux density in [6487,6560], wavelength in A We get 1.0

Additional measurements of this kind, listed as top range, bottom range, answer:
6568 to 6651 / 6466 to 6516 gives 1.01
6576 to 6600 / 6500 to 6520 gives 0.98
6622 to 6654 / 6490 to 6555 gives 0.96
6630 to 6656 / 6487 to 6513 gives 1.00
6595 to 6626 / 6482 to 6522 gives 1.06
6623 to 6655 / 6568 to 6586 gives 1.04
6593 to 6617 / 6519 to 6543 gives 1.02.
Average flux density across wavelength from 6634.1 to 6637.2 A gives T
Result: 0.731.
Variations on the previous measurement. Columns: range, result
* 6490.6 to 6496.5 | 0.731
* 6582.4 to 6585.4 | 0.692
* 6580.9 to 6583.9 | 0.692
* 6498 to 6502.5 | 0.748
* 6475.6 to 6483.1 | 0.737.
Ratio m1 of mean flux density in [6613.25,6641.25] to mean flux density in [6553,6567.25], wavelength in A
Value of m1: 1.06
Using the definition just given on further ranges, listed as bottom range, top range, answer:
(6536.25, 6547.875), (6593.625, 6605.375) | 1.09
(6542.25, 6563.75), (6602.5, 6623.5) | 1.03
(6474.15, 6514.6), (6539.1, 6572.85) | 1.01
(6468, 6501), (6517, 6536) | 1.09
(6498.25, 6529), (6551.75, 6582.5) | 0.92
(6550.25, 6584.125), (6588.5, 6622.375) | 1.09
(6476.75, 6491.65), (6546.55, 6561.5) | 1.08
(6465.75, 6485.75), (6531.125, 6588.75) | 0.96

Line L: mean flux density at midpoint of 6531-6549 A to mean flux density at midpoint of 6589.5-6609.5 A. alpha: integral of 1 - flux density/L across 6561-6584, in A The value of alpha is 1.75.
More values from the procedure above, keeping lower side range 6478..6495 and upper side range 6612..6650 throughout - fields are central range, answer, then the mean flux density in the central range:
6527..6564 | -1.26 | 0.745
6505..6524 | -1.65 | 0.774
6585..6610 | -1.15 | 0.769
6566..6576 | 0.24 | 0.71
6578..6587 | 0.46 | 0.694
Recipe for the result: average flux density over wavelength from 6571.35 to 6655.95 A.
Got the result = 0.746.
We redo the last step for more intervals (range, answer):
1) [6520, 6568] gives 0.756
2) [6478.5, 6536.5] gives 0.751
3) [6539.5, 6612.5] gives 0.742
